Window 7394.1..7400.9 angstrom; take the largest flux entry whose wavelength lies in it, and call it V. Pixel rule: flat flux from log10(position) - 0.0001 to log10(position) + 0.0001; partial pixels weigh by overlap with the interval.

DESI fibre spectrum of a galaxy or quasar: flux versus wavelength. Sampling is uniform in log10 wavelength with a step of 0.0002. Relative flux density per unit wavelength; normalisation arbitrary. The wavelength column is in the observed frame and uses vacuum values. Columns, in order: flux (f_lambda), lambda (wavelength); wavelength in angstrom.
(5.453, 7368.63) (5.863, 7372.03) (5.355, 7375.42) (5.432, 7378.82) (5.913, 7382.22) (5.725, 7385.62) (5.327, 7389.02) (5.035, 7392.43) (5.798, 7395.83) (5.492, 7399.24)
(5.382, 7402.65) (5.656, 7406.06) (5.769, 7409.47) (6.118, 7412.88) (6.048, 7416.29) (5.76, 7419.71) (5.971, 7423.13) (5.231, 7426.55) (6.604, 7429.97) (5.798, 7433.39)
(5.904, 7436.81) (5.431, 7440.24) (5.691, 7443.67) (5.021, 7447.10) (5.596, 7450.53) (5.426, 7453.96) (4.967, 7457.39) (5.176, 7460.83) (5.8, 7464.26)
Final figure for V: 5.798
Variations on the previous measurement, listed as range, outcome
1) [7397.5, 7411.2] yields 5.769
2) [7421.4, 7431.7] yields 6.604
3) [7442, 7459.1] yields 5.691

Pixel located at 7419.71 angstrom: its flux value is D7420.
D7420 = 5.76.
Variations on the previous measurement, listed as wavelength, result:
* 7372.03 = 5.863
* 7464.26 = 5.8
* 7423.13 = 5.971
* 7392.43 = 5.035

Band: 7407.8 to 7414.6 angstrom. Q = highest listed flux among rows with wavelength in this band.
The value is 6.118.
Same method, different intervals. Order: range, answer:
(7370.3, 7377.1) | 5.863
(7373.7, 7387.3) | 5.913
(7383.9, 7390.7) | 5.725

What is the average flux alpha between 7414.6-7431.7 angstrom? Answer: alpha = 5.92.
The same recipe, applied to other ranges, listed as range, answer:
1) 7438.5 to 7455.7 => 5.43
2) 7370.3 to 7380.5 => 5.55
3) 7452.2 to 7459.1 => 5.2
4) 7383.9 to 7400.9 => 5.48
